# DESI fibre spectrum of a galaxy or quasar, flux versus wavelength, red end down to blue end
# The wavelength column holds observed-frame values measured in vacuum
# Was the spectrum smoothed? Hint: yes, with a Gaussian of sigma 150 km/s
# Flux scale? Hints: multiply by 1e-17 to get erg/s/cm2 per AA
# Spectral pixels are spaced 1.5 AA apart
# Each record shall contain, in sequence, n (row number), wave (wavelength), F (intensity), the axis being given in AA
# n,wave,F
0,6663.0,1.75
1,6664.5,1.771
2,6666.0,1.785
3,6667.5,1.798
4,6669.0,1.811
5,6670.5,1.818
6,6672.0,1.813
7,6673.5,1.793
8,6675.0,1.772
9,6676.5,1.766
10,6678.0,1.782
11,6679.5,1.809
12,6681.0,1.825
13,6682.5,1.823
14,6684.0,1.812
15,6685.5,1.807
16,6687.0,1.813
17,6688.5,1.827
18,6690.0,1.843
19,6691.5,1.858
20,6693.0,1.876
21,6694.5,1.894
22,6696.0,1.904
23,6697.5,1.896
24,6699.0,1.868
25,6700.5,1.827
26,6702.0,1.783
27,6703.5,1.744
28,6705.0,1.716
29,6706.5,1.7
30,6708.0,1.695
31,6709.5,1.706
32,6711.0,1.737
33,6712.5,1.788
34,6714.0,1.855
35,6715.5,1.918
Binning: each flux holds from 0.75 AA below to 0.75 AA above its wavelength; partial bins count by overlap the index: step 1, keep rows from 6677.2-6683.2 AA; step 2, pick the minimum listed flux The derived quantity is 1.782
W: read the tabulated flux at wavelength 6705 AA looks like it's 1.716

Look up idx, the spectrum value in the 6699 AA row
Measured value 1.868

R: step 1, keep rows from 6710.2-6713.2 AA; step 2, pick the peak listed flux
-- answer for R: 1.788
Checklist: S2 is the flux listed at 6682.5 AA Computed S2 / 1.823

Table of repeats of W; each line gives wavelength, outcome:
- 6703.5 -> 1.744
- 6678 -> 1.782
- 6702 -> 1.783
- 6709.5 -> 1.706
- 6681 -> 1.825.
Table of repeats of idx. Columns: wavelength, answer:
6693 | 1.876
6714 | 1.855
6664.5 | 1.771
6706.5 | 1.7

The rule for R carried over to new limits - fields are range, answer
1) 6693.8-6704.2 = 1.904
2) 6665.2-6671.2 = 1.818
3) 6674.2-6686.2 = 1.825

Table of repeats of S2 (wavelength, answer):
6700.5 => 1.827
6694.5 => 1.894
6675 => 1.772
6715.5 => 1.918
